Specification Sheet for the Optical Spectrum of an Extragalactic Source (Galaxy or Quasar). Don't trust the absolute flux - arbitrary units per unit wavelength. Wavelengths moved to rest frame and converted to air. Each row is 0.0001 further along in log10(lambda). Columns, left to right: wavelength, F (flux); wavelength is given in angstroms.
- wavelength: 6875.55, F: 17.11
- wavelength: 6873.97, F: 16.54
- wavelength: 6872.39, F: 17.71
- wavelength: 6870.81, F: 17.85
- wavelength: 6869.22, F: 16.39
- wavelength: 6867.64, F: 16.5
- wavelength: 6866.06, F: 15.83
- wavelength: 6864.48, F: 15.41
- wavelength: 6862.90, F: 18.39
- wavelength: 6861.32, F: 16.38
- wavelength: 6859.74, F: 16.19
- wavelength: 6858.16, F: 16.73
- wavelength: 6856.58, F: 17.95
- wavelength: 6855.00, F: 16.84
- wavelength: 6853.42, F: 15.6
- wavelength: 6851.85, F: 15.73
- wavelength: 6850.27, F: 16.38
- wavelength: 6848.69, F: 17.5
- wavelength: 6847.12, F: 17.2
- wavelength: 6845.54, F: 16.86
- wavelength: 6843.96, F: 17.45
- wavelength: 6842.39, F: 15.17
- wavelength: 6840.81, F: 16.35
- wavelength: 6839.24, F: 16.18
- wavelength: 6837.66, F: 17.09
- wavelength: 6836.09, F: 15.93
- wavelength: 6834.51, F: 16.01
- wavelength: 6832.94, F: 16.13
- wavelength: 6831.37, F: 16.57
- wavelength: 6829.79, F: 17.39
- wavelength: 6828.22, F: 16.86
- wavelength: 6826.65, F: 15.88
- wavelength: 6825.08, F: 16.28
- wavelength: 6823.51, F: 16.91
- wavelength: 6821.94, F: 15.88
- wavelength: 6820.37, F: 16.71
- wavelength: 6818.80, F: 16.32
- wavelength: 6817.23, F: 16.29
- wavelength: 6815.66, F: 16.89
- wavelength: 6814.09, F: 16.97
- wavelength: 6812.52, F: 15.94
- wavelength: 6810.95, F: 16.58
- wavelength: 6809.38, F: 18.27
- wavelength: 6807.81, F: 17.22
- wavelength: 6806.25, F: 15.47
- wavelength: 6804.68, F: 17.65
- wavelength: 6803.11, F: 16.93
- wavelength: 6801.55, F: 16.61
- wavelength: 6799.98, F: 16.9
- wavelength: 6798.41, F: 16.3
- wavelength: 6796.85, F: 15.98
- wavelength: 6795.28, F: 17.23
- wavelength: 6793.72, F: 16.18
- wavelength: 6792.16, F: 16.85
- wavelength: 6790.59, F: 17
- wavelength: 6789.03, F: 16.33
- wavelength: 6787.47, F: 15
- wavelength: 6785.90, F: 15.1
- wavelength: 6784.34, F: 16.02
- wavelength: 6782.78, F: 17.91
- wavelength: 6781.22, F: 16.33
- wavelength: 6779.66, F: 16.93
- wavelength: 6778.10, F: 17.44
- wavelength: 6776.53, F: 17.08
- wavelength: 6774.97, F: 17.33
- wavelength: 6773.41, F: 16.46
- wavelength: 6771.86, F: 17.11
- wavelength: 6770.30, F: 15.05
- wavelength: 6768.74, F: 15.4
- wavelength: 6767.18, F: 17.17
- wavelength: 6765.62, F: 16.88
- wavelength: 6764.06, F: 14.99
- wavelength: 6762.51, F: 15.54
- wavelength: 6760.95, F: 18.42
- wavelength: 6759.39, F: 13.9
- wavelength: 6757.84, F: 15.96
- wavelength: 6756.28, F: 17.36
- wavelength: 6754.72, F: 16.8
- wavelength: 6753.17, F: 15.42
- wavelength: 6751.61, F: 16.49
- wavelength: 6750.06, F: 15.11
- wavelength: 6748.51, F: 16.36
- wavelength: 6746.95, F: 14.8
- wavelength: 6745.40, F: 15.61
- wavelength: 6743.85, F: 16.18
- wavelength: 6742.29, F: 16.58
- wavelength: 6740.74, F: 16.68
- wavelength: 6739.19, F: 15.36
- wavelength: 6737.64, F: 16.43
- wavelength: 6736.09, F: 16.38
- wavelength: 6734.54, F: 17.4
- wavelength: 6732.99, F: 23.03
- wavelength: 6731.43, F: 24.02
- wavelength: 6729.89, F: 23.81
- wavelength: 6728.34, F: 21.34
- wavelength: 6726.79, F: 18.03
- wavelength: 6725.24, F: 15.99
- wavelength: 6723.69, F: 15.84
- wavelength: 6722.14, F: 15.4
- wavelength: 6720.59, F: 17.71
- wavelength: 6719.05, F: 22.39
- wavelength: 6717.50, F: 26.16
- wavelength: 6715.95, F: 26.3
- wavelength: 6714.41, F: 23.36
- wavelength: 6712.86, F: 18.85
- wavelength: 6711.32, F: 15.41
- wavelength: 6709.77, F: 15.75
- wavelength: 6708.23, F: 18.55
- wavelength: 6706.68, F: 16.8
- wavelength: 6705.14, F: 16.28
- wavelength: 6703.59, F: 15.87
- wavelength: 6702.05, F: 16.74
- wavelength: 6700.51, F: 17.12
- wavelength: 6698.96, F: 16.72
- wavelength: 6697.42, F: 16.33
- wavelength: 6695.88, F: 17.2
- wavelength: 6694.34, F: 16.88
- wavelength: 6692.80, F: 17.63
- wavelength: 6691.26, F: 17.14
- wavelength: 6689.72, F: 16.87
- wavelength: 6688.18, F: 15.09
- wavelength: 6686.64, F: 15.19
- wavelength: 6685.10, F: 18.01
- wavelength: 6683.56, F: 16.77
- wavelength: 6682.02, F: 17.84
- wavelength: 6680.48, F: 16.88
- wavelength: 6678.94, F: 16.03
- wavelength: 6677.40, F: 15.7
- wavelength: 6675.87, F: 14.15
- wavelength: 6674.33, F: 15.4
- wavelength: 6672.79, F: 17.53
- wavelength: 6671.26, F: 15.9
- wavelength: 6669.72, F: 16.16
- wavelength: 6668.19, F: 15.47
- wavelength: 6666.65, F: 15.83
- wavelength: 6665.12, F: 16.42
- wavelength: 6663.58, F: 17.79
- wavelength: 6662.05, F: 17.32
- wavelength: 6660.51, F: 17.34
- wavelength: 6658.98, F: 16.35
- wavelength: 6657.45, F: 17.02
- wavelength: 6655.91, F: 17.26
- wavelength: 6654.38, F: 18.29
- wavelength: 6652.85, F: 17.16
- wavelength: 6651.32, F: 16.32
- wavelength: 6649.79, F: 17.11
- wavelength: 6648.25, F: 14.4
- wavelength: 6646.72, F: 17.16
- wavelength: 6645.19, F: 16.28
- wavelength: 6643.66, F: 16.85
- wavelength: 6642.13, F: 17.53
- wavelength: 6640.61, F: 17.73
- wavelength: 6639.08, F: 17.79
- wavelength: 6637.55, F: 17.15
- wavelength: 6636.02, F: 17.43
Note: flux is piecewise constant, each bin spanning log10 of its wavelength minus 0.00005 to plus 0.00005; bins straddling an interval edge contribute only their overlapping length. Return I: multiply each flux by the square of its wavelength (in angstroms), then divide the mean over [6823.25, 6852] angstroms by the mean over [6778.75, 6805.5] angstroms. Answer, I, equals 1.01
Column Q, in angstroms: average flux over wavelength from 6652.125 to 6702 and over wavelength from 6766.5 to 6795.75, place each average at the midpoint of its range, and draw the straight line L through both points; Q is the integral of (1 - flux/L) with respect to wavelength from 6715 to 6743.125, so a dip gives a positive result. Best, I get -4.8 angstroms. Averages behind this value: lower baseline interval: 16.7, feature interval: 19.4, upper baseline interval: 16.5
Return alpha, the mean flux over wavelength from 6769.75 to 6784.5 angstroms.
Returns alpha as 16.8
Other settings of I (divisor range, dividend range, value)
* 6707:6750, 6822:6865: 0.92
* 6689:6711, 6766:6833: 1.02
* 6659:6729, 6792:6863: 0.99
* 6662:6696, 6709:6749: 1.15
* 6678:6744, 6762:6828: 0.94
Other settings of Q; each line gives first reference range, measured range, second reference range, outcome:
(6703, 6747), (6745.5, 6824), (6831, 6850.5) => 4.8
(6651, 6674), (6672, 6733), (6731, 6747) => -3.0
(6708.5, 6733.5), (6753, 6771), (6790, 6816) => 2.3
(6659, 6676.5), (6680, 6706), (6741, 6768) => -0.8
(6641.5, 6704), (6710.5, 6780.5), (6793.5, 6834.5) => -4.5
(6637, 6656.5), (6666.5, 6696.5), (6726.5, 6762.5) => 1.3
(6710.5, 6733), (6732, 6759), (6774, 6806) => 3.5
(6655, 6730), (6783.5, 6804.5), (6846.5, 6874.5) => 0.8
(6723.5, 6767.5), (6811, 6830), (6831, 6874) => 0.3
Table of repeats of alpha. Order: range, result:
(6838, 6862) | 16.6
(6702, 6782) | 17.6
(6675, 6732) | 18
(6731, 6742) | 18.2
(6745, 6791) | 16.2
